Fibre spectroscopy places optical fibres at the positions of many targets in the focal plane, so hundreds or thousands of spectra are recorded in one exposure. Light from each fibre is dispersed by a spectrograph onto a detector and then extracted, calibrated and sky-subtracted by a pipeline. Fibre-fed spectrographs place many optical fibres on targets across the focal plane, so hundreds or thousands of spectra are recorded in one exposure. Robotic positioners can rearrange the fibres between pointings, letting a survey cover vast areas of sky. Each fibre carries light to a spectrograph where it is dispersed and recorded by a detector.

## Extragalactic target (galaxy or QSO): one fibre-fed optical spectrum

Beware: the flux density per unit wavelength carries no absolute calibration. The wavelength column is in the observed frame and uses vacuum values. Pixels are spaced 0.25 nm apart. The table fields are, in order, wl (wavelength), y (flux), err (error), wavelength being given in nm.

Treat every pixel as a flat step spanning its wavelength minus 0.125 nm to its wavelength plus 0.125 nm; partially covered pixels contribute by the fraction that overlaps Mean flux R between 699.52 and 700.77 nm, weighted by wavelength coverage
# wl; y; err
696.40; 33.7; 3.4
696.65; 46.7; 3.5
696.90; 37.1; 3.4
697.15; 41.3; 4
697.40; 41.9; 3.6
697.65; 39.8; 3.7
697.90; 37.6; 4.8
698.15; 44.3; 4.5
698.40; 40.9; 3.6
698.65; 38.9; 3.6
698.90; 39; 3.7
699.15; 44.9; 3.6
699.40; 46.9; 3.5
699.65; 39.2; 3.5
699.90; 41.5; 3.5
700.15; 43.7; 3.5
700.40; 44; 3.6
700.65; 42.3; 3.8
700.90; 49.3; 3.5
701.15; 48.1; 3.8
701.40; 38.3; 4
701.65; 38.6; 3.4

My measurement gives 42.2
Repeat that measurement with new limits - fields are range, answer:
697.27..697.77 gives 40.9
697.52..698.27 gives 40.6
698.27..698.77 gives 40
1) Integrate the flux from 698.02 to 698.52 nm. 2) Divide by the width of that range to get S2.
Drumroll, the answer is 42.6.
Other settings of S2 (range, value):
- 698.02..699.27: 41.6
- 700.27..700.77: 43.2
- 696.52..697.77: 41.3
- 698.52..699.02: 39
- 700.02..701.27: 45.5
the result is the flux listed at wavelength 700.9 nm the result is 49.3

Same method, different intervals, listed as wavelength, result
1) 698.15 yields 44.3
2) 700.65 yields 42.3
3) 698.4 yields 40.9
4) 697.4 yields 41.9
